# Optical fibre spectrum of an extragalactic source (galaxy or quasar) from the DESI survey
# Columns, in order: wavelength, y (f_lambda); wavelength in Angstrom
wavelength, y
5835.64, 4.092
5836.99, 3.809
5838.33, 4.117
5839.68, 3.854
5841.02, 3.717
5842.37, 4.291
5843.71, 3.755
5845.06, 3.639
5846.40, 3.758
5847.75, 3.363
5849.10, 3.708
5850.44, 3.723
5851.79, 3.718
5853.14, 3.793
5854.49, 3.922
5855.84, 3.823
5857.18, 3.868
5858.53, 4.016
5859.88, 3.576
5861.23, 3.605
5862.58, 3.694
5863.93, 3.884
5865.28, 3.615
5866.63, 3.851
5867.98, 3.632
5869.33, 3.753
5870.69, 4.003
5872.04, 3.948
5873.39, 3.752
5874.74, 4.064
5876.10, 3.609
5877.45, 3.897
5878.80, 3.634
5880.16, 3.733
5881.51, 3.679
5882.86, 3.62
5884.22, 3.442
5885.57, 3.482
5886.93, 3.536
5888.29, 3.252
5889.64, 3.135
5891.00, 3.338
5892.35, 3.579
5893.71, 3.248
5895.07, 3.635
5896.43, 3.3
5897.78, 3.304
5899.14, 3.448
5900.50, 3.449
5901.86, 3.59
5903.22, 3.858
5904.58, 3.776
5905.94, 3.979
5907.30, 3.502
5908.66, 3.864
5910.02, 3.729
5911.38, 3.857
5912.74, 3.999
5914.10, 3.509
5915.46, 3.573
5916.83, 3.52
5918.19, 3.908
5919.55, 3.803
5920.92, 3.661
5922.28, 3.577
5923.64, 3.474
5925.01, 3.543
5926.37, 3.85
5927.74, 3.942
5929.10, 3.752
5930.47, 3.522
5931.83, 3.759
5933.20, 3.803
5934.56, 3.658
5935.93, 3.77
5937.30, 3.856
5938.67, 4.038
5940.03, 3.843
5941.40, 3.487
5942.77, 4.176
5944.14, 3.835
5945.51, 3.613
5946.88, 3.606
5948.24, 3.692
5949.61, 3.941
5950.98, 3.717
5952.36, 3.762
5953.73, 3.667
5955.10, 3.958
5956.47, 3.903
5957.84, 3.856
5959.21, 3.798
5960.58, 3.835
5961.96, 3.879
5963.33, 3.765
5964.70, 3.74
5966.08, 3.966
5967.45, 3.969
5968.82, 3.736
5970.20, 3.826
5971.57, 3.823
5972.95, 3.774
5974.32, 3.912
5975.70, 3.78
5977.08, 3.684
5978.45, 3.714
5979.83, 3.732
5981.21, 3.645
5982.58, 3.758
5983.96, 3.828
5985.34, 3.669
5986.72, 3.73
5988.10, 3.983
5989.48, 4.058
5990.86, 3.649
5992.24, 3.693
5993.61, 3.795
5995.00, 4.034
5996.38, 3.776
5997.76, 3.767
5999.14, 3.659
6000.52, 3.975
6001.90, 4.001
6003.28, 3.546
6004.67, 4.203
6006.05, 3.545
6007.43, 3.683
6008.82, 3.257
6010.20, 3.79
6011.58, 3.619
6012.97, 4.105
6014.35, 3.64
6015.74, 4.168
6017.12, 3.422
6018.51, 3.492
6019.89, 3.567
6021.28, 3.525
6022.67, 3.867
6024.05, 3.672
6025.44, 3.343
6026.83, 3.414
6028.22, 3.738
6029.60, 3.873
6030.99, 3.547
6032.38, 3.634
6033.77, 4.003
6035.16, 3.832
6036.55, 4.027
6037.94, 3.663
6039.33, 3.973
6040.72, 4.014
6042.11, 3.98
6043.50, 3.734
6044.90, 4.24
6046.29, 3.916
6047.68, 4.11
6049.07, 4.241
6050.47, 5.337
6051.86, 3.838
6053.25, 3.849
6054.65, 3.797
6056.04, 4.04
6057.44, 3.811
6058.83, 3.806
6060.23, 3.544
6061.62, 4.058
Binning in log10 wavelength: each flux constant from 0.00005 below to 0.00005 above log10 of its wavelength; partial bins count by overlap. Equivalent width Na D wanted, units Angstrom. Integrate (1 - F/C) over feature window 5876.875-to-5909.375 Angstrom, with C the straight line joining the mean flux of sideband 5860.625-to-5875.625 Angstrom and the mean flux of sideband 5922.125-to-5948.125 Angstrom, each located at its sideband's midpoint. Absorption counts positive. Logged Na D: 1.94 Angstrom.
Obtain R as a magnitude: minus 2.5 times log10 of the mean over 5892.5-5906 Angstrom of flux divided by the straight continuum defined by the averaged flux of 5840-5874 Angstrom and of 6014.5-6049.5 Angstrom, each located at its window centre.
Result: 0.07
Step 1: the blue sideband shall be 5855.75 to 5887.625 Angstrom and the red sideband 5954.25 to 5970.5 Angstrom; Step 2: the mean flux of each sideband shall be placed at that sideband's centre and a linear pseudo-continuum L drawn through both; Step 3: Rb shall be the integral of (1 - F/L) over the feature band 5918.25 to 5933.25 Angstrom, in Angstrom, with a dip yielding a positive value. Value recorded 0.4 Angstrom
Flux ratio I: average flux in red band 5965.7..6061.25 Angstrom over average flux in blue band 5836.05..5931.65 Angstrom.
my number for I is 1.03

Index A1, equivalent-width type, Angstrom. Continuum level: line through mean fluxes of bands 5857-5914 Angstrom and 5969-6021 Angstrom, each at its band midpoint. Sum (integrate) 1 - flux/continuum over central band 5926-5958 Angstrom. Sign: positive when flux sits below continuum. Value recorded -0.68 Angstrom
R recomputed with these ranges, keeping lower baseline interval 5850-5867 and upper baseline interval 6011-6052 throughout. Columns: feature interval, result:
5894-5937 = 0.04 mag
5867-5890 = 0.03 mag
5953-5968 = -0.01 mag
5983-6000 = 0.01 mag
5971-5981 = 0.02 mag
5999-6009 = 0.02 mag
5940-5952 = 0.02 mag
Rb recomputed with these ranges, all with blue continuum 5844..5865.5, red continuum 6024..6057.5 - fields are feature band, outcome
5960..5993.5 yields 0.5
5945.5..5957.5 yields 0.2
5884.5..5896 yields 1.1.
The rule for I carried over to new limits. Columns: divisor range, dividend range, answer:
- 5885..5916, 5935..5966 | 1.07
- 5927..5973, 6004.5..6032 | 0.96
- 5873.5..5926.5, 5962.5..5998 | 1.05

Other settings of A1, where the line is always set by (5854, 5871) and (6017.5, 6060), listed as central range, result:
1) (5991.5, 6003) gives 0.0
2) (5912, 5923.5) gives 0.4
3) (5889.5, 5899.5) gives 1.1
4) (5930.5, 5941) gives 0.1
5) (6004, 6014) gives 0.3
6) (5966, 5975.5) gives 0.0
